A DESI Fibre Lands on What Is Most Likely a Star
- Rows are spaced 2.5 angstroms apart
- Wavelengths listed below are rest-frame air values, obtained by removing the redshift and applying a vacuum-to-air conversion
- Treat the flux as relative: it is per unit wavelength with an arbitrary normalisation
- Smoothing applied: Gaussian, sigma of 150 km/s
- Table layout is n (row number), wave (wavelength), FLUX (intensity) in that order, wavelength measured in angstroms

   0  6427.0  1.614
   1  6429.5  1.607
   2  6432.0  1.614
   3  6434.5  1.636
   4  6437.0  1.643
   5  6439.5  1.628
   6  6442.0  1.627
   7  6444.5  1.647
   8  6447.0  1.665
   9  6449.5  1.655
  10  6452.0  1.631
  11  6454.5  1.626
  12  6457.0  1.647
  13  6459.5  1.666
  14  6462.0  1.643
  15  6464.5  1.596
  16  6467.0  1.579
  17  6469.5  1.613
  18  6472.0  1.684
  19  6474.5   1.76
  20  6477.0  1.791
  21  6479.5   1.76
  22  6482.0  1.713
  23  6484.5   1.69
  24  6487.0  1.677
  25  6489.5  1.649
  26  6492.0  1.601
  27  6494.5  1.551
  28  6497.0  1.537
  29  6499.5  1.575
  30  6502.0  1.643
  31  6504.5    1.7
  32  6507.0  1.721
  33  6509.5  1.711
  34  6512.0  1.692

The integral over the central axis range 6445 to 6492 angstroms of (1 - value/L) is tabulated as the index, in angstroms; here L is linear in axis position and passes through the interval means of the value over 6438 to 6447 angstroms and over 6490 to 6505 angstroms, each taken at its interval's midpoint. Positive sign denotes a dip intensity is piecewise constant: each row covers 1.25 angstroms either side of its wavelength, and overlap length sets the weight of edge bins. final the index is -1.4 angstroms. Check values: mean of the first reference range 1.64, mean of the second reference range 1.6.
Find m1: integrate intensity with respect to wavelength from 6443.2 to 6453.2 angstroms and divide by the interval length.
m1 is 1.65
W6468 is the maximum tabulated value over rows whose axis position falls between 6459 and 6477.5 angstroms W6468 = 1.791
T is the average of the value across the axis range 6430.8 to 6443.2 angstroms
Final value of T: 1.63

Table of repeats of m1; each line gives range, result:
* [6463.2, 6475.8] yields 1.65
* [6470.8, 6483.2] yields 1.74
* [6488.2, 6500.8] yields 1.58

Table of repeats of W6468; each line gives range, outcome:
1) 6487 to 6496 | 1.677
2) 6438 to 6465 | 1.666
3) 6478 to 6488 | 1.76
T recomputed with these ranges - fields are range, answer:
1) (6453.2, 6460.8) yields 1.65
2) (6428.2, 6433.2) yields 1.61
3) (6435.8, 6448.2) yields 1.64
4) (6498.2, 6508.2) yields 1.66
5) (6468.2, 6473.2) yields 1.65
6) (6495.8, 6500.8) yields 1.56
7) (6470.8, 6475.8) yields 1.72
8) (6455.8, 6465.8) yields 1.64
